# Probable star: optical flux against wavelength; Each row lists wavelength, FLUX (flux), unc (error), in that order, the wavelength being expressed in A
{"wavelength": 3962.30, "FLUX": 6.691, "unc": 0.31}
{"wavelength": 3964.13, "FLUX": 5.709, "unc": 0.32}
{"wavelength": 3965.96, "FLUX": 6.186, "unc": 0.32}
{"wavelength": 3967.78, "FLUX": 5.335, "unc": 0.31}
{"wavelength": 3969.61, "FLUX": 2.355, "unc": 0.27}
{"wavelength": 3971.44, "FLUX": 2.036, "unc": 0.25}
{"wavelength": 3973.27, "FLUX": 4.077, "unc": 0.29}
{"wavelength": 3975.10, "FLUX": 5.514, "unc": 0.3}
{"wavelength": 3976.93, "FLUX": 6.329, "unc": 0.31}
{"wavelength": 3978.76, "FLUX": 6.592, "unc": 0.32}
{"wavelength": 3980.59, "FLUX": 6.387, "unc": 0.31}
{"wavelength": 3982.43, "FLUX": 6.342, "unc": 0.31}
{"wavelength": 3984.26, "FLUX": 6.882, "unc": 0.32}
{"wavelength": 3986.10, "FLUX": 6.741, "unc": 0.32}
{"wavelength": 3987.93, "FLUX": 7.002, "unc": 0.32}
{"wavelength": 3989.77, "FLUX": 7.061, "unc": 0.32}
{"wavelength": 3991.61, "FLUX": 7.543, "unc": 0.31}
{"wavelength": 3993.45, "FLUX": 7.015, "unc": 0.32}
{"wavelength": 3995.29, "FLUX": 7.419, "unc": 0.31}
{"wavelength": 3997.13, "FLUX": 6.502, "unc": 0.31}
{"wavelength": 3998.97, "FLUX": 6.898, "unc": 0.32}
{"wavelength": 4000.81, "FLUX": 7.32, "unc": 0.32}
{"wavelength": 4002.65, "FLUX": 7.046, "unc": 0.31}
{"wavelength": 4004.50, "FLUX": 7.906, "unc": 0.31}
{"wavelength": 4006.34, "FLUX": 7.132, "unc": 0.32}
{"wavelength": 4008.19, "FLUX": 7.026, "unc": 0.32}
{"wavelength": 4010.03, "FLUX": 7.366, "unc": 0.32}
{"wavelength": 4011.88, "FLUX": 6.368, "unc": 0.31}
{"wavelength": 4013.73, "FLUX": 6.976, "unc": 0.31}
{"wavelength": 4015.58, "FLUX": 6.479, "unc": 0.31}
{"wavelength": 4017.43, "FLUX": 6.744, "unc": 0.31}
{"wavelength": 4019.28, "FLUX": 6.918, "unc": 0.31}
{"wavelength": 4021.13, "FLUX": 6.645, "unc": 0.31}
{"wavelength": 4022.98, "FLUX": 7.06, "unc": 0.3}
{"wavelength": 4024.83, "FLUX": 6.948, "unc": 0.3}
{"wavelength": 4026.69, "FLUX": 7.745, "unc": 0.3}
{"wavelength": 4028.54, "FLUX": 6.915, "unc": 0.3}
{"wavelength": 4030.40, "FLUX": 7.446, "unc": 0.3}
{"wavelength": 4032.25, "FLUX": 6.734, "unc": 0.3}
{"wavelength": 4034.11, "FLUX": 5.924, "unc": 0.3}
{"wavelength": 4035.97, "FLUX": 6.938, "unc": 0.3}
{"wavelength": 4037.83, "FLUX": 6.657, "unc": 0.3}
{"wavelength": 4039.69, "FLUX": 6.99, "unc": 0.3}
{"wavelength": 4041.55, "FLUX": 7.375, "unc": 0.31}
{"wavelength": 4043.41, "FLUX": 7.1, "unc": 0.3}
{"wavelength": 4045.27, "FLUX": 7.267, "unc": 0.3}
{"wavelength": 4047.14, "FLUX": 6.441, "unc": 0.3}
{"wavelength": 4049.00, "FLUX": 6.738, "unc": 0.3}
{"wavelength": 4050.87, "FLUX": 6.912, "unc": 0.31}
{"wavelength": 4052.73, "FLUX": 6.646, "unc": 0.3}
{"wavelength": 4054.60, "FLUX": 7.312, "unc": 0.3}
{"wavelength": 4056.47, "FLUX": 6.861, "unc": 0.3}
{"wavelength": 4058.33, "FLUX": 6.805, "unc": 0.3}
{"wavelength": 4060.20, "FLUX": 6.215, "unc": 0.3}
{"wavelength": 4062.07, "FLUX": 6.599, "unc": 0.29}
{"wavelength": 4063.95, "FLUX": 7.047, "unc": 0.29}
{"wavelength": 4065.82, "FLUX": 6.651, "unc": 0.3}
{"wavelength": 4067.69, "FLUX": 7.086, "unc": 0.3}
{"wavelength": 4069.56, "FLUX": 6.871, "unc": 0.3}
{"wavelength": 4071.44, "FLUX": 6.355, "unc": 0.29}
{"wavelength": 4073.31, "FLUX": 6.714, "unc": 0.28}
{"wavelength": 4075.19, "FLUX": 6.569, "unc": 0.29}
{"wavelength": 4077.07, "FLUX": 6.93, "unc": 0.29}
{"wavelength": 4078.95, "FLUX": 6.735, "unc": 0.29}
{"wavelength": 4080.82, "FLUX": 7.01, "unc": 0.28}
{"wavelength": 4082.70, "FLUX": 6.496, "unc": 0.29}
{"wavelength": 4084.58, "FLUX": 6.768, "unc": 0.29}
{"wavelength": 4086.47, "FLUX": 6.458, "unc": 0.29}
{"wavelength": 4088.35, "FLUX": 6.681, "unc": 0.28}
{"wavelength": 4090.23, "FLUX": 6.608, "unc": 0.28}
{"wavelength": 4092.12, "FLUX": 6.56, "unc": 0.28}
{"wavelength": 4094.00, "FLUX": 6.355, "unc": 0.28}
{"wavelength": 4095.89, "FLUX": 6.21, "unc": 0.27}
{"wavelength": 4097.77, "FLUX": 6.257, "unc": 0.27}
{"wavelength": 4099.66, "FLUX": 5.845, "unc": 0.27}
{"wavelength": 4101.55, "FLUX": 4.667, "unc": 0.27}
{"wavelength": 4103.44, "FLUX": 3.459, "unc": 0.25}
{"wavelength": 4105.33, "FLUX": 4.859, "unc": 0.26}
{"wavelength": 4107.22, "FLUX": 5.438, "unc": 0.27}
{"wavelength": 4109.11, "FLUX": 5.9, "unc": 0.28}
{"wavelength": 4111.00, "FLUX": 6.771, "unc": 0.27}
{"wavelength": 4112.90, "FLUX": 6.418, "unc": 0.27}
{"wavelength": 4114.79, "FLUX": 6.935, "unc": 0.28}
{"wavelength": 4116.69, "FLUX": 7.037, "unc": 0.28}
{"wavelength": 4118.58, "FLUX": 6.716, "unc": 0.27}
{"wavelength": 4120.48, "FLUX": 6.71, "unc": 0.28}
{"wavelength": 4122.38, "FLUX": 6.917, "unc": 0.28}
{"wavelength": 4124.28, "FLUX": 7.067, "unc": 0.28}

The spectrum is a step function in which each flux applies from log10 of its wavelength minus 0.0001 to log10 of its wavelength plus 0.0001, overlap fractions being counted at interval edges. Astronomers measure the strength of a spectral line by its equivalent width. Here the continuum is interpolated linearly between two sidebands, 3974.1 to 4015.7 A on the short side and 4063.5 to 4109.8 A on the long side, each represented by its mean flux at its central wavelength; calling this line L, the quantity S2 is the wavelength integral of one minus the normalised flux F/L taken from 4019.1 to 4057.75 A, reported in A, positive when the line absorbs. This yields -2.10 A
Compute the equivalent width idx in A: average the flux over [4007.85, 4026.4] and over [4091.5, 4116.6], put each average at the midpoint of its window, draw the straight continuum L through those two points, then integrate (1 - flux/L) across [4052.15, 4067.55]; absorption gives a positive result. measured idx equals -1.0 A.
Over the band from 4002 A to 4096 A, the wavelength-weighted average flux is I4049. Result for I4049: 6.83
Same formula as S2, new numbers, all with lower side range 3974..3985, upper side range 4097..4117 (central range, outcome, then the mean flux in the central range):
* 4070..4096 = -3.5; 6.62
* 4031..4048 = -2.3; 6.84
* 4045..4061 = -2.2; 6.79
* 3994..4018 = -3.3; 7.02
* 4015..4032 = -2.5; 6.99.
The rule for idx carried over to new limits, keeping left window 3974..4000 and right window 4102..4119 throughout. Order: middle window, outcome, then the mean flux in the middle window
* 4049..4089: -3.8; 6.75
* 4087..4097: -0.8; 6.48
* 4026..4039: -1.0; 6.9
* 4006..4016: -0.5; 6.89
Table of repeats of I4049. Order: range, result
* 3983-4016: 7.04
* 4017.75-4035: 6.92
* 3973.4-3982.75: 6.04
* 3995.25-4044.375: 6.98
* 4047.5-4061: 6.78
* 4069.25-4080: 6.69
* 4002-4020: 6.99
